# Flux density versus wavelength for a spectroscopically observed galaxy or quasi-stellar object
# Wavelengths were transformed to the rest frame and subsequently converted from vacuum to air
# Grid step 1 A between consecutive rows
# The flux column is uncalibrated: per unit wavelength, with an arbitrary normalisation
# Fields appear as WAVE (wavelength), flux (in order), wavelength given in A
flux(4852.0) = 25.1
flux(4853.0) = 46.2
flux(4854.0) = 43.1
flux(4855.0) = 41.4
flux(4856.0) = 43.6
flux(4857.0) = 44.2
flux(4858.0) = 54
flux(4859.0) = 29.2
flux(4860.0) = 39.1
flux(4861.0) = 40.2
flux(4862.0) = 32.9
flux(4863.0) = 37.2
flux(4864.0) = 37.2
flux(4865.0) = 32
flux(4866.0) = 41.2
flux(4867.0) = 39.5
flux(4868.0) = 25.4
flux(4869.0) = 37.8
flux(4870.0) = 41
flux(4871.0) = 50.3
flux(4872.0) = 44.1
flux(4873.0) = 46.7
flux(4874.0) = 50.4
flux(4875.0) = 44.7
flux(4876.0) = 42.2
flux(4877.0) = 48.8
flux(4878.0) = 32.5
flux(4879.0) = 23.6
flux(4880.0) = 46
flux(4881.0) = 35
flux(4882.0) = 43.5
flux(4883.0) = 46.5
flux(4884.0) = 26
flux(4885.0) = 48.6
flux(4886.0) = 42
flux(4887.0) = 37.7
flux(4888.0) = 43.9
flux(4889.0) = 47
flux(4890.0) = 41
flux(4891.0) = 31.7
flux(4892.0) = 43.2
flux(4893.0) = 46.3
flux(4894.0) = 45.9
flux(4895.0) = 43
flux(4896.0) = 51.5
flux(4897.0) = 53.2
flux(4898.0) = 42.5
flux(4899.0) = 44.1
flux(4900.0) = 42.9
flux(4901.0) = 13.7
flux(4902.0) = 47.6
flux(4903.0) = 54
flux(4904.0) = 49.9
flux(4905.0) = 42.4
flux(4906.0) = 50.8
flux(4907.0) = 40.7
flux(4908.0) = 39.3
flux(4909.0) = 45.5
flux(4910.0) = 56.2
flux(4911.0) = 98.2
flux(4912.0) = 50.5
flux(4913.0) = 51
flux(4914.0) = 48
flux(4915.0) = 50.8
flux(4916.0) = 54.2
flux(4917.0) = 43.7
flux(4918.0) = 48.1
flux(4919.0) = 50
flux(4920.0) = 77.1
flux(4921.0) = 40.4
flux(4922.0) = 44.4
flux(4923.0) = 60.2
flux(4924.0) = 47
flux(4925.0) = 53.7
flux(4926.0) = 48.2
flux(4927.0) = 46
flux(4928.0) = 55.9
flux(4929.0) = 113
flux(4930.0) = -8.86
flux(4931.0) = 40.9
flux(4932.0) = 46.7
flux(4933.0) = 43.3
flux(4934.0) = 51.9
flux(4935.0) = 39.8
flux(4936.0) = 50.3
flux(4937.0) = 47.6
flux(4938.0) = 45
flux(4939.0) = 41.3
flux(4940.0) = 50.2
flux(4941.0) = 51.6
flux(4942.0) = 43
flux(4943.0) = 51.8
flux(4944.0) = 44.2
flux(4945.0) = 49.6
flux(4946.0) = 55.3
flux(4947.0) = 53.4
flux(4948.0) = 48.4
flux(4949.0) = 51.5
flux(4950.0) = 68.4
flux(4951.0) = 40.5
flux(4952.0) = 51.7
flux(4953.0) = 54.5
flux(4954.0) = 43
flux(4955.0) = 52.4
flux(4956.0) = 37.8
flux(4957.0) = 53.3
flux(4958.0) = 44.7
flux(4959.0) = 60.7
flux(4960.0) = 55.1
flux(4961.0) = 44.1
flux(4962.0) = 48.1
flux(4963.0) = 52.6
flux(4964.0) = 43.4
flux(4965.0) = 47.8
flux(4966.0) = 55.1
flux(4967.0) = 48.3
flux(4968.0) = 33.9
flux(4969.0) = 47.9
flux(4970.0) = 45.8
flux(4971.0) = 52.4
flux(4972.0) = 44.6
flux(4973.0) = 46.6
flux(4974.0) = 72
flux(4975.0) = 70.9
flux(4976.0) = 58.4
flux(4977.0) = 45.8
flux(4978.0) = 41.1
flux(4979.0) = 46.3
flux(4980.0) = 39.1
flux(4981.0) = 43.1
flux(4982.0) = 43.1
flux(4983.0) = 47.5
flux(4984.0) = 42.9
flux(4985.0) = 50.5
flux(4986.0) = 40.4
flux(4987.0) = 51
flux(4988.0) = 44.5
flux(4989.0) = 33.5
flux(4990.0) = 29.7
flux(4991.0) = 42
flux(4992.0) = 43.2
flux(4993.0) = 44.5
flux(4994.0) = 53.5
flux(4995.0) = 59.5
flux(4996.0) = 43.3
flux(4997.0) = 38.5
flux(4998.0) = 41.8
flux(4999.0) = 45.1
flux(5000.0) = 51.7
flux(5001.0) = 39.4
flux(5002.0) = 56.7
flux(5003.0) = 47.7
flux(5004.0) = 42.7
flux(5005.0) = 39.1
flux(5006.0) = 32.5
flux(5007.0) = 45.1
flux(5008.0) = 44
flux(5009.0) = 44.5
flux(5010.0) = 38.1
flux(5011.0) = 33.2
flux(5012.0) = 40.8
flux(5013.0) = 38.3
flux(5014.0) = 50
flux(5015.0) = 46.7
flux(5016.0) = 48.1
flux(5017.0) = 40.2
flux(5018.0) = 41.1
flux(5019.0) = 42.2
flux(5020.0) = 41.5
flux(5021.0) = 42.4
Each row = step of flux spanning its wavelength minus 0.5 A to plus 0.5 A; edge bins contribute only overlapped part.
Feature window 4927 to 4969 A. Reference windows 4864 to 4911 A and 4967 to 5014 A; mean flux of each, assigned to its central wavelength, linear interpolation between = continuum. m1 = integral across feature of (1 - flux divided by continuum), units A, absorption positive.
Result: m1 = -4.3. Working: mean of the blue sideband 42.8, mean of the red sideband 45.2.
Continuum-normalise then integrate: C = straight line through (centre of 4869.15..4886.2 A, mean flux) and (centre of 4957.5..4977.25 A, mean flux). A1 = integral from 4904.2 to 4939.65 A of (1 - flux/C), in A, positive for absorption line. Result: -2.9 A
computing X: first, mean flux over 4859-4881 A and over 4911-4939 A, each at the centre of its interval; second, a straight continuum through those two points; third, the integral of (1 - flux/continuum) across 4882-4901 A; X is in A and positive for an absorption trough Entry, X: 0.5 A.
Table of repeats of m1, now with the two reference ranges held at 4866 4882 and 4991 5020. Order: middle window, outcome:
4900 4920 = -3.9 A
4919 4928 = -2.2 A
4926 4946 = -2.6 A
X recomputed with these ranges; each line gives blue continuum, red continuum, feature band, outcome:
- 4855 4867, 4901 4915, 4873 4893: 1.5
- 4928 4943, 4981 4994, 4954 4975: -2.2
